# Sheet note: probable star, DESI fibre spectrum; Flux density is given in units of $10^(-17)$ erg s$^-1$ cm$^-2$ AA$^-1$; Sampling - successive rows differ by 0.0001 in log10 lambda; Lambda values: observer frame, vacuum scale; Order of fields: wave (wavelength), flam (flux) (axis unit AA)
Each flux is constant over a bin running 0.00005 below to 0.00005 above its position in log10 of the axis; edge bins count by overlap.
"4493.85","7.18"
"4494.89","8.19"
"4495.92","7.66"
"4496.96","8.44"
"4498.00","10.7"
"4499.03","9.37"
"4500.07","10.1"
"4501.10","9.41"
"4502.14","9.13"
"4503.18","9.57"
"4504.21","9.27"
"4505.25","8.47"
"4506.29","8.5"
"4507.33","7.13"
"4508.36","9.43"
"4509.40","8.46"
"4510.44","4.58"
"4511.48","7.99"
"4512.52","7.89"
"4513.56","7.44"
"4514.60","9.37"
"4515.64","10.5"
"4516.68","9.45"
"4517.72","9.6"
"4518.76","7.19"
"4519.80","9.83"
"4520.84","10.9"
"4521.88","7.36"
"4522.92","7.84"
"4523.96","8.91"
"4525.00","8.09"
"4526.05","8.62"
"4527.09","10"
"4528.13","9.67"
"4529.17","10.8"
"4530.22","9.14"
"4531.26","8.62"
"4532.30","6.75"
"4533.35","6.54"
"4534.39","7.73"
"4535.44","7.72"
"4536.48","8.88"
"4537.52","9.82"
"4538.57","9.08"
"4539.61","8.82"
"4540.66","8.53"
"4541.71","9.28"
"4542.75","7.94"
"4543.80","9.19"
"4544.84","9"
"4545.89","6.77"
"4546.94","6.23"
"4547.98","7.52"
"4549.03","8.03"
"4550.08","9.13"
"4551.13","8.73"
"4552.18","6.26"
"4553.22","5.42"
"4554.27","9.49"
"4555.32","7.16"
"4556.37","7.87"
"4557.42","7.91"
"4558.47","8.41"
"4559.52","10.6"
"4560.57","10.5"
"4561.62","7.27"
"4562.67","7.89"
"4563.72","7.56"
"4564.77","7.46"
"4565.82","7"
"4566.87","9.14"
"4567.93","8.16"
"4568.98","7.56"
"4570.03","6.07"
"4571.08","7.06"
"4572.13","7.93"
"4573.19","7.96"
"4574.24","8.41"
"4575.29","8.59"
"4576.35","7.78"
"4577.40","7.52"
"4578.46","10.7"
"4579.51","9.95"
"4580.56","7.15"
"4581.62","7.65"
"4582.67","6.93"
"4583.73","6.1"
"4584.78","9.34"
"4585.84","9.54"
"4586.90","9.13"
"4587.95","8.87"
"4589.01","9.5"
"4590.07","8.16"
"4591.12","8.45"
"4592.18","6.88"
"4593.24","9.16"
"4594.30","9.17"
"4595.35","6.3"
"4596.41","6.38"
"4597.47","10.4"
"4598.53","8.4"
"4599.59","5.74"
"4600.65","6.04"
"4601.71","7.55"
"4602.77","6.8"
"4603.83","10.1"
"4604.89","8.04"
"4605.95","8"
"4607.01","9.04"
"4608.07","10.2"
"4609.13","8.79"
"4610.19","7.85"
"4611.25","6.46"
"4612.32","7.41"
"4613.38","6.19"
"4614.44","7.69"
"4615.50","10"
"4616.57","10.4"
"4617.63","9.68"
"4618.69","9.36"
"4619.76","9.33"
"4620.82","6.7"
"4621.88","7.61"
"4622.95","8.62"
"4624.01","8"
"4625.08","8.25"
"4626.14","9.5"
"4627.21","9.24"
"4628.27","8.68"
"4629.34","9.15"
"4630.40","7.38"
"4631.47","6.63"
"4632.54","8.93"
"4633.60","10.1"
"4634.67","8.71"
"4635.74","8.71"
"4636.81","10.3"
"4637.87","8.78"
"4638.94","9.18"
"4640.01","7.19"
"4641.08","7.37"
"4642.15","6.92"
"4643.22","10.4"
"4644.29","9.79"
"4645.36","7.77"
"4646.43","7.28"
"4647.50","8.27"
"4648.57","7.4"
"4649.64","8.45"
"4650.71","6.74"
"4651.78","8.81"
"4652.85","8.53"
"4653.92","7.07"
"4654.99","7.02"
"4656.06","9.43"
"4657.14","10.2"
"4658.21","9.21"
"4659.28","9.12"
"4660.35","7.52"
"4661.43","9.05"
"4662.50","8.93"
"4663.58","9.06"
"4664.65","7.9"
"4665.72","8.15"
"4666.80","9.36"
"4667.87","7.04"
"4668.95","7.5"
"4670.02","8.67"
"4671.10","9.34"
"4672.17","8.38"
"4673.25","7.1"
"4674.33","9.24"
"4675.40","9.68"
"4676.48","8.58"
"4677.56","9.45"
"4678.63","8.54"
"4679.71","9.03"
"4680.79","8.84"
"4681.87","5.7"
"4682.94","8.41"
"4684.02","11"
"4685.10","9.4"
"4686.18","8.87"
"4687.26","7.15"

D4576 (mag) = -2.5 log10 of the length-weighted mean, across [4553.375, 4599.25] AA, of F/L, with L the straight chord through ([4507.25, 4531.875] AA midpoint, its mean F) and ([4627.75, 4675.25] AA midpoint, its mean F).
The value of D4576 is 0.05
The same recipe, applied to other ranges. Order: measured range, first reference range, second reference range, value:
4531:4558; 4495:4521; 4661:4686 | 0.095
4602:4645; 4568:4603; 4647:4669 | -0.046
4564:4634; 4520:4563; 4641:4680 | 0.029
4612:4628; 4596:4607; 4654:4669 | -0.068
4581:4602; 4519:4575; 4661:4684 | 0.050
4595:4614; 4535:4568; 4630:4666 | 0.075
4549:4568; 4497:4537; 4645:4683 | 0.066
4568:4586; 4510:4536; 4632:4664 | 0.070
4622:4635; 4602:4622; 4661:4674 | -0.021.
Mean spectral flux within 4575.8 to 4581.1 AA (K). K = 8.61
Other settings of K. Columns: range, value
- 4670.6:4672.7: 8.88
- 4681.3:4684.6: 8.39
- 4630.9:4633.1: 7.81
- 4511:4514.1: 7.77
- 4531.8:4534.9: 7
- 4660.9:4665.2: 8.74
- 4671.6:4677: 8.6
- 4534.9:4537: 8.3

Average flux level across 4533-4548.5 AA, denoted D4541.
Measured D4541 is 8.23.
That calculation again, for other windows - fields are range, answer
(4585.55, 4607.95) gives 8.2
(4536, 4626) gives 8.19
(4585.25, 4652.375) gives 8.35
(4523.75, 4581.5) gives 8.25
